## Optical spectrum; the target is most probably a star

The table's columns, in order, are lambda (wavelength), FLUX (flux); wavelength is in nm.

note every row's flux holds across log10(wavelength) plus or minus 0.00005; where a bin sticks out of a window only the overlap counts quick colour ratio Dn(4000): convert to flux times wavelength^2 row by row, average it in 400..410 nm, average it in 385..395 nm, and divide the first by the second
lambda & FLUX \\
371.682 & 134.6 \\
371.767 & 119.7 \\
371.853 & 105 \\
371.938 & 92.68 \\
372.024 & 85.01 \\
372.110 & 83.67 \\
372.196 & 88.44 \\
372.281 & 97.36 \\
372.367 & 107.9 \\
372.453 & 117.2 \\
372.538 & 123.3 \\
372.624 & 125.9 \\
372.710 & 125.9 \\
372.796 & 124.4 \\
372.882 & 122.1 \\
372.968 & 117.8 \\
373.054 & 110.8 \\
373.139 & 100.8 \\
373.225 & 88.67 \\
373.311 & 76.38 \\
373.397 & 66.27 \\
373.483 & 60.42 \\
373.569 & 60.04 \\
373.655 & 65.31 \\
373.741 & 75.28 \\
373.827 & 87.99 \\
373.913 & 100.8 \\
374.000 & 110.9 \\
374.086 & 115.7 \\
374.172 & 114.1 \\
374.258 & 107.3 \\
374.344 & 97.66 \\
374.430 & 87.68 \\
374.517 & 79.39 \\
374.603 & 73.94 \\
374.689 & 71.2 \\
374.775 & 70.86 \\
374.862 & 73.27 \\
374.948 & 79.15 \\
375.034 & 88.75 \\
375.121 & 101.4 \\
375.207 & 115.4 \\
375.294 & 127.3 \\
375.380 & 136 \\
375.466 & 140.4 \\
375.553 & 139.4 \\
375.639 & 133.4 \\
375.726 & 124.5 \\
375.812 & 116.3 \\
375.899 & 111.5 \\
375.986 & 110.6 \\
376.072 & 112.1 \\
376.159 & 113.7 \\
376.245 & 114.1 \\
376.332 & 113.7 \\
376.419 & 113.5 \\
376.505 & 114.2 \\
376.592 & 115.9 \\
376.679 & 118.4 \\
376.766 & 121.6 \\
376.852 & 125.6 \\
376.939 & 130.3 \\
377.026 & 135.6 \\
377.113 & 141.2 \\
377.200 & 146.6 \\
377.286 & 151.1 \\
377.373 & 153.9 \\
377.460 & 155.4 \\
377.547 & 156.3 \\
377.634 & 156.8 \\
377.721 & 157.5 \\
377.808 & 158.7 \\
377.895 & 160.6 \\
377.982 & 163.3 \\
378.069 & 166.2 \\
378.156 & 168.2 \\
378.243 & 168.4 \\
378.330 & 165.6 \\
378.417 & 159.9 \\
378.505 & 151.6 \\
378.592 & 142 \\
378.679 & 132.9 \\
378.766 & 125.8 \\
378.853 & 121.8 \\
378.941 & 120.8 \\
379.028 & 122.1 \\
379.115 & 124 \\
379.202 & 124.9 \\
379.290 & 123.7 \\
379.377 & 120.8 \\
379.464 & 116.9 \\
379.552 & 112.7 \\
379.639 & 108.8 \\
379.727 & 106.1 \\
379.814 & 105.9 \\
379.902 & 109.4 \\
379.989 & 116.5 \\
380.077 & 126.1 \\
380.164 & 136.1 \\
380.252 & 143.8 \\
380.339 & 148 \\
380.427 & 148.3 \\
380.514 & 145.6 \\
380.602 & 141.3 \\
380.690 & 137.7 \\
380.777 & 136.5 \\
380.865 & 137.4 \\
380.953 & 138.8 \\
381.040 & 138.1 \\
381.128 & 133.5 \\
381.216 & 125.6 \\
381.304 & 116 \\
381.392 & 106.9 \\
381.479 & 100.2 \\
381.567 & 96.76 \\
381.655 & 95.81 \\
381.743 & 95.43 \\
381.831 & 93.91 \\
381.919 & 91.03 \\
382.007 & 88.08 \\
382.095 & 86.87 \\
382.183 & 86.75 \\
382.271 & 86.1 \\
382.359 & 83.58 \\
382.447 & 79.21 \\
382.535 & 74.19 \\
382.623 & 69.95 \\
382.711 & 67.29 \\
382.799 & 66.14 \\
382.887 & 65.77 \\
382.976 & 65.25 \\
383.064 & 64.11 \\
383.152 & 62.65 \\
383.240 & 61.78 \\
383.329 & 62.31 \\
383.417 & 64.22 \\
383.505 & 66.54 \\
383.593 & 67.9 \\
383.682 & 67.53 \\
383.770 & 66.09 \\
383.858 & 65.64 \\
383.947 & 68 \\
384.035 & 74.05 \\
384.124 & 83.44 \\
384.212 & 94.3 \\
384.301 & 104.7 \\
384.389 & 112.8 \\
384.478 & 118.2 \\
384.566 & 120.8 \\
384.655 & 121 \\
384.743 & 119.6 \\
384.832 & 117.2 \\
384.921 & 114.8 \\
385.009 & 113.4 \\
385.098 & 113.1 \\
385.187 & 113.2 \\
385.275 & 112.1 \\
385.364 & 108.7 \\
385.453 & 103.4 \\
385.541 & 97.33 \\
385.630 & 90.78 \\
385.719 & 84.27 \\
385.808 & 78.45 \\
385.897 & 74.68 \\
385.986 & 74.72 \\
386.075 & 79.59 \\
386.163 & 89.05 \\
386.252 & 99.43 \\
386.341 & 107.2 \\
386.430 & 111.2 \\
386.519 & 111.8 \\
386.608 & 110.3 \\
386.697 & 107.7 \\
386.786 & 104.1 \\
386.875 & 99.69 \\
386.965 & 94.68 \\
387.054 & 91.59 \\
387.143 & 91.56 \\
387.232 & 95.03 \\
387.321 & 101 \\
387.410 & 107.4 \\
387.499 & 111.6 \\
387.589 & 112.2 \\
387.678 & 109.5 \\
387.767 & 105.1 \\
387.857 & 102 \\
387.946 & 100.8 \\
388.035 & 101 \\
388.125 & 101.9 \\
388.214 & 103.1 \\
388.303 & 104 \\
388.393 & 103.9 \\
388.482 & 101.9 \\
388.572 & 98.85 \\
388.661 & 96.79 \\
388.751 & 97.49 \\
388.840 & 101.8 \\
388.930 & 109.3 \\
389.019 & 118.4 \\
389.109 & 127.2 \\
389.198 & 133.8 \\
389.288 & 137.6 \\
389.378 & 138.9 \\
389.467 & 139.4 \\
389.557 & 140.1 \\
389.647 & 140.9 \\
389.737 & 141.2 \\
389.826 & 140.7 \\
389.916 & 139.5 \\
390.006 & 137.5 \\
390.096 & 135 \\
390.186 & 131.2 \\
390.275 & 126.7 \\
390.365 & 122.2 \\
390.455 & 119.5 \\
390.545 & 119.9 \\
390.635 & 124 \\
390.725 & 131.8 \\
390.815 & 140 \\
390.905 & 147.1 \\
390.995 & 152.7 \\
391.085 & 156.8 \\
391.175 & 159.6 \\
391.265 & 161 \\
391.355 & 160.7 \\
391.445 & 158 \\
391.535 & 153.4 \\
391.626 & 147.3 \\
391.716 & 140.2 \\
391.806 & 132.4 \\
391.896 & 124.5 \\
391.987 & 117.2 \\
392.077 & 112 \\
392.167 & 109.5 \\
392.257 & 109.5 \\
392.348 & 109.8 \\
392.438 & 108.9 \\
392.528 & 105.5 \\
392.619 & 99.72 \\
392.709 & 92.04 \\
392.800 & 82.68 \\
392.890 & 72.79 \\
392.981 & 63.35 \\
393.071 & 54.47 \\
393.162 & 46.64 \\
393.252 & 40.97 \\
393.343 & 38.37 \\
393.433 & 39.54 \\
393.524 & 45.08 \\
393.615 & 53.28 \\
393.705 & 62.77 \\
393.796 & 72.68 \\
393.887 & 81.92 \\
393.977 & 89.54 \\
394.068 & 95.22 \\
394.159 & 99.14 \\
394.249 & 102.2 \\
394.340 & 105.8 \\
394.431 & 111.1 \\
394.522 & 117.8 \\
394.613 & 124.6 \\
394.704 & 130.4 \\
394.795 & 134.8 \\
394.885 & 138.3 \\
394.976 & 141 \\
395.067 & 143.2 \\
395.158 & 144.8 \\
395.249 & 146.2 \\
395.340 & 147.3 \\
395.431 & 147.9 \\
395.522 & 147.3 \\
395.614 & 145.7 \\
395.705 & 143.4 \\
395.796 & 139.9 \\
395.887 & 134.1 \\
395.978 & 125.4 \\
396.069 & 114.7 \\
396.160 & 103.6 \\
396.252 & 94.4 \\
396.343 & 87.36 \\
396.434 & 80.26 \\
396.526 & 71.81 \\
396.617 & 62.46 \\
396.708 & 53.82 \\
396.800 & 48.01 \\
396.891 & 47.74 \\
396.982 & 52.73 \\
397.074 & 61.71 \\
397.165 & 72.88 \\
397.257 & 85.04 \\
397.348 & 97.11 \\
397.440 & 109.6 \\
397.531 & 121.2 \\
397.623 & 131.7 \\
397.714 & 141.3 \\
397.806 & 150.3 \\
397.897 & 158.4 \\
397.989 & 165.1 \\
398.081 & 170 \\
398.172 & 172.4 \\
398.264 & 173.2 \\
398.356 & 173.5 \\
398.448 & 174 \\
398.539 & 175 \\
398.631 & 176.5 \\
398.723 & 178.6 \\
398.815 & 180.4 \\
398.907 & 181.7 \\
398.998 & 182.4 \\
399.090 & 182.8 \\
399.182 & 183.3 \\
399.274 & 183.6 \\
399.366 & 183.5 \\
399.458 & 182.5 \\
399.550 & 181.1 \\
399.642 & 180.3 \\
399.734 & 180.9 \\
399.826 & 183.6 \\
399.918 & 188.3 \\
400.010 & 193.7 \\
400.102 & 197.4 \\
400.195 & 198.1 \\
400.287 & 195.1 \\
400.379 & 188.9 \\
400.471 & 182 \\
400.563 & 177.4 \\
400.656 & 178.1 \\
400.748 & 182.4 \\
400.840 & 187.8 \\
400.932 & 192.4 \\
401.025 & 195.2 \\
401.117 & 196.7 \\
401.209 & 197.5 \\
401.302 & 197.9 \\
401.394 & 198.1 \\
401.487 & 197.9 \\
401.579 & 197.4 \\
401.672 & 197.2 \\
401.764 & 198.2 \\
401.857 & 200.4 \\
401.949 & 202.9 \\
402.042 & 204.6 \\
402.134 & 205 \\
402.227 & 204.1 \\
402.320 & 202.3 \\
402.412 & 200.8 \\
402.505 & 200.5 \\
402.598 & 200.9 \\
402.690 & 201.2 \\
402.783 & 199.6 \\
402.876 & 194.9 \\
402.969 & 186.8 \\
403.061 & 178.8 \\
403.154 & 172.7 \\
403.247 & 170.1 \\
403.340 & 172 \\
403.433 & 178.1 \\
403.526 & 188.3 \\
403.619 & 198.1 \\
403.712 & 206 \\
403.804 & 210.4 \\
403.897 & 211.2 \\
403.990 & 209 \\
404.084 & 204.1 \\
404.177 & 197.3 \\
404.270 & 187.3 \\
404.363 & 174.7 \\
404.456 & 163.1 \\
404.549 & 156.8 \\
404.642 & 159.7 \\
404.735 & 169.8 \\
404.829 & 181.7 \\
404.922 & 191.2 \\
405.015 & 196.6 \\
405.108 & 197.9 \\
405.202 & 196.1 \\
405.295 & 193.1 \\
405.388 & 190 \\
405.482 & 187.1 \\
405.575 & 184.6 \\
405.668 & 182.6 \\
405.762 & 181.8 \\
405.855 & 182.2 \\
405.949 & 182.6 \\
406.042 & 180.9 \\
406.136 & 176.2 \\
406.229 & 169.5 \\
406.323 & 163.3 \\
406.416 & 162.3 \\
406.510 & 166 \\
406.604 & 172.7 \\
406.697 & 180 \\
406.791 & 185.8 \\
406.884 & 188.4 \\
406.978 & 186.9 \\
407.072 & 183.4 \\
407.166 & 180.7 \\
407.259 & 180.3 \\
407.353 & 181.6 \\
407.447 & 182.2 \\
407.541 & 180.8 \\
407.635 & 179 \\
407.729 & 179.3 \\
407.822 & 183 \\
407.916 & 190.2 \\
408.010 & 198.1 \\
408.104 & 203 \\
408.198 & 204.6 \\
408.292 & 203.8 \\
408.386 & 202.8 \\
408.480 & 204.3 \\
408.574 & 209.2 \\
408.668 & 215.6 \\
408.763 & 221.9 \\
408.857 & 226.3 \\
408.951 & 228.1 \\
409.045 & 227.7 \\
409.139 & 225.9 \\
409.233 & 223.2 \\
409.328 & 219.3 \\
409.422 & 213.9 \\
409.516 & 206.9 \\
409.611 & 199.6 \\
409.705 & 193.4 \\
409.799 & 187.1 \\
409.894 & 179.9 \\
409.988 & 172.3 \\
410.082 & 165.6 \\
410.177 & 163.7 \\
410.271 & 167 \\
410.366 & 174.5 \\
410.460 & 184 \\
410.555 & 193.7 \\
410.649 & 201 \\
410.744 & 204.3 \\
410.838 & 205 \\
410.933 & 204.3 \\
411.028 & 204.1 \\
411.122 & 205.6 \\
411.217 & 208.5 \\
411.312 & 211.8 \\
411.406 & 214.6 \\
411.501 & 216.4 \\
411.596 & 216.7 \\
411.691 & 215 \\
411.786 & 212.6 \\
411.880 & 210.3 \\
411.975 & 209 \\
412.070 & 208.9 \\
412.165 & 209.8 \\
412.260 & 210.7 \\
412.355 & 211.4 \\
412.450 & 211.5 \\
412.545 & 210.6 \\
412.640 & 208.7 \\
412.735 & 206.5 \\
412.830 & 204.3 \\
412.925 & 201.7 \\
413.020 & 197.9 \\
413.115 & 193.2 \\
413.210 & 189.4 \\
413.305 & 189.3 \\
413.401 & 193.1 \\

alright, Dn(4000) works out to 1.90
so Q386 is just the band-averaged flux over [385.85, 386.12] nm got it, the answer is 76.6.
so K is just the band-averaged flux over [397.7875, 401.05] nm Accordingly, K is 181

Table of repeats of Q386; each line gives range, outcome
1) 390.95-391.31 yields 158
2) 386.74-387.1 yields 97.4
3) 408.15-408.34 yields 204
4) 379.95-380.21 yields 126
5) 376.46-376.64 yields 115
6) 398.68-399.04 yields 181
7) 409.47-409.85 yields 196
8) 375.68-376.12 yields 115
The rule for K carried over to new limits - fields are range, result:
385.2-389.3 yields 102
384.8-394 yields 108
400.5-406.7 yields 188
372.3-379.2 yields 119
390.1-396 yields 115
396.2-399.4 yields 130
